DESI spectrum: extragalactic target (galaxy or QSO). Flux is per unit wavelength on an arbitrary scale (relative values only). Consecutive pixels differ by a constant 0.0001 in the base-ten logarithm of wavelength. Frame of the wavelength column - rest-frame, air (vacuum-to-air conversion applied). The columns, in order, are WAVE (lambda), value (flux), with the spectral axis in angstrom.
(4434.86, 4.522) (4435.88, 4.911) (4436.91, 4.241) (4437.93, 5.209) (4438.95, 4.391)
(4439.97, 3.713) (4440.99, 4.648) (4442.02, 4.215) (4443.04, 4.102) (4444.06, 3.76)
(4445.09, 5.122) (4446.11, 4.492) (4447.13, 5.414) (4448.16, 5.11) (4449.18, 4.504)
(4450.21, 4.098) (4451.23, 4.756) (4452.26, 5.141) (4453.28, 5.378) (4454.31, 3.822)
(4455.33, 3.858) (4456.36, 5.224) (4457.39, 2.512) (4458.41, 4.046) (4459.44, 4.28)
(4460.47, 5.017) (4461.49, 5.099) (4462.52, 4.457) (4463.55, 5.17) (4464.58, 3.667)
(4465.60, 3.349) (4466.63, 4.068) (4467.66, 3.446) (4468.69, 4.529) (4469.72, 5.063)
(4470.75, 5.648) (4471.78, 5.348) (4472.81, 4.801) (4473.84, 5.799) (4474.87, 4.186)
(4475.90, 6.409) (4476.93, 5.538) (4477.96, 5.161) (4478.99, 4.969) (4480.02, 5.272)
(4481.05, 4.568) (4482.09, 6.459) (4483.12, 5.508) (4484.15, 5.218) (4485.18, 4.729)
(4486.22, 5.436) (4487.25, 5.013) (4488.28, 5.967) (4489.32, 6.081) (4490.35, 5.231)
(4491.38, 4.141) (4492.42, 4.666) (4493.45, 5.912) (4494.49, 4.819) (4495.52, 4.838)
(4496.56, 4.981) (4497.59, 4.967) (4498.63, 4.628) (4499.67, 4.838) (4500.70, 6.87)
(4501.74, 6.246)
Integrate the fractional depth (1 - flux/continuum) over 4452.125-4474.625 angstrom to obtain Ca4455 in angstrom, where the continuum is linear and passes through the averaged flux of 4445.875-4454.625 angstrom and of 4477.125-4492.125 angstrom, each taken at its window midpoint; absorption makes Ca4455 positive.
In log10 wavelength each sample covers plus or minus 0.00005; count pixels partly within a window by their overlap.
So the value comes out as 2.0 angstrom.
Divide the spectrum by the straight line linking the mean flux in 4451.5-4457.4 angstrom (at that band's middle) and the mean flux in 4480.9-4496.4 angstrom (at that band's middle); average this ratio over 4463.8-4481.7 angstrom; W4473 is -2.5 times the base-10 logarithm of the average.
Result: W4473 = 0.02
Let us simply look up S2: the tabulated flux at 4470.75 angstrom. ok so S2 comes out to 5.648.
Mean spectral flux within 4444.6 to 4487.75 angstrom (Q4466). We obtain 4.8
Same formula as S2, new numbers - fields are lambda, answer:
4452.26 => 5.141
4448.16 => 5.11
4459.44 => 4.28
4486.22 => 5.436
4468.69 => 4.529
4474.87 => 4.186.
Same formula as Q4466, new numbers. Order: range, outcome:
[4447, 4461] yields 4.49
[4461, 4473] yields 4.54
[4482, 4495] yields 5.29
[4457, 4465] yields 4.32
